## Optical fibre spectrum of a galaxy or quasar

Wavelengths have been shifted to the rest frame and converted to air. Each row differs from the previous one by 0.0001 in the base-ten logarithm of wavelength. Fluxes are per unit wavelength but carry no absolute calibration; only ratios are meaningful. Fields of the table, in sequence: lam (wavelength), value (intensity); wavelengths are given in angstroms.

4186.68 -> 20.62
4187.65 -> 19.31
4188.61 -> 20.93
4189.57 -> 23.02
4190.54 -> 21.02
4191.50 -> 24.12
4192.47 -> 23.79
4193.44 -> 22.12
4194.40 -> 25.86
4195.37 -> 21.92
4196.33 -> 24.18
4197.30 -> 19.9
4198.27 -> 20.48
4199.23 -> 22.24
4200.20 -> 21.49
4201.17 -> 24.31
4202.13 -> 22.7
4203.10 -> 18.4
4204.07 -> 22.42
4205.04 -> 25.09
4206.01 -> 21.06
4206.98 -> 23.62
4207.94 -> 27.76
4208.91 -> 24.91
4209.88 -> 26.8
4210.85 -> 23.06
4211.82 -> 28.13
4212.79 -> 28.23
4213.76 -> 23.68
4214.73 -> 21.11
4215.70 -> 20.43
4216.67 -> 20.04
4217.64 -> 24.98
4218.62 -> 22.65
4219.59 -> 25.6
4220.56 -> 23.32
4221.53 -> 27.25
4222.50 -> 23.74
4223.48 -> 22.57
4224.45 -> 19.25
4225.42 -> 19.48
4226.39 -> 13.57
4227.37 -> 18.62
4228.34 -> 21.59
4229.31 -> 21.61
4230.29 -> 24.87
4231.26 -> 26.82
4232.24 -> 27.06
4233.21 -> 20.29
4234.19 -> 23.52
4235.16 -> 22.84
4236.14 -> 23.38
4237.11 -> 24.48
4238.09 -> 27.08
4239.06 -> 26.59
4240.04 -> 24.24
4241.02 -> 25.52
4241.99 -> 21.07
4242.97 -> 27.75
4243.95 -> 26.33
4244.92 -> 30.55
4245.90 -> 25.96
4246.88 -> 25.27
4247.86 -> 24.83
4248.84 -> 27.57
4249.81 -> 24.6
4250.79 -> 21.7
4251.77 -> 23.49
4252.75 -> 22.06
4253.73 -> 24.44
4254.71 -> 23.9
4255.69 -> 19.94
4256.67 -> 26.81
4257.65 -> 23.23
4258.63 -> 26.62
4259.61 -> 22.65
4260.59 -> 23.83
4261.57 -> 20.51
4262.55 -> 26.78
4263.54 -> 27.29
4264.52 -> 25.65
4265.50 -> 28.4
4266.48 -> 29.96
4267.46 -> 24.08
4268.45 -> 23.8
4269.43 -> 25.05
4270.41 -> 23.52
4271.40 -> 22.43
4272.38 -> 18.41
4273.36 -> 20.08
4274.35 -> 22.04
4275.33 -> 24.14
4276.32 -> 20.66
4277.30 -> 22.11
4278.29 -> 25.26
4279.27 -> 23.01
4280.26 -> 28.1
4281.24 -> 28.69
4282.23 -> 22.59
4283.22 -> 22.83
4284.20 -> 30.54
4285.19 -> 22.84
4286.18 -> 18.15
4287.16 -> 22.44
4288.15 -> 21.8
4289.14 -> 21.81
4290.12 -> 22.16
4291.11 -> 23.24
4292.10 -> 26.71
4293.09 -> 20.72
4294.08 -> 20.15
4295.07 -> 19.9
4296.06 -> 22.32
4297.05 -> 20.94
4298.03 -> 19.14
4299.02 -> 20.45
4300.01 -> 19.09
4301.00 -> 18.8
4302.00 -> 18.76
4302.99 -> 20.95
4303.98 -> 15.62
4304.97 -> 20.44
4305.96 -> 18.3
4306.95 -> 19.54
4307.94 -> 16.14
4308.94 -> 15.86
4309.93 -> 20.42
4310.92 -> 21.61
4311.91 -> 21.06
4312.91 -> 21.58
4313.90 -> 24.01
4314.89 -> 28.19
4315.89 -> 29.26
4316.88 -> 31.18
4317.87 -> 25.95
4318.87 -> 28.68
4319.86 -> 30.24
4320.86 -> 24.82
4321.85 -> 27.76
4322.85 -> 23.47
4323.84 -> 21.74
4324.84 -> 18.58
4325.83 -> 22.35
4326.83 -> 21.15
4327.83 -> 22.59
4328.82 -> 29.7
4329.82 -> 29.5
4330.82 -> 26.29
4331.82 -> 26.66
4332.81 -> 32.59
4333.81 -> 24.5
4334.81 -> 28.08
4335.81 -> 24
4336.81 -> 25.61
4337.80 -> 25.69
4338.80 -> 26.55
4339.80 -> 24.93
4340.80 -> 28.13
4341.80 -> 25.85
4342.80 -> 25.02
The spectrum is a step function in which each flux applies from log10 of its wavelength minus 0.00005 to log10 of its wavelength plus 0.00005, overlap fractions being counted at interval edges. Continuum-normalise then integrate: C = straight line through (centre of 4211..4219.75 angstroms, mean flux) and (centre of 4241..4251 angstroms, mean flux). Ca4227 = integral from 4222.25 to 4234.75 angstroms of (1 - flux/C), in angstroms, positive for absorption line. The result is 1.5 angstroms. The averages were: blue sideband 23.8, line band 21.7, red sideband 25.7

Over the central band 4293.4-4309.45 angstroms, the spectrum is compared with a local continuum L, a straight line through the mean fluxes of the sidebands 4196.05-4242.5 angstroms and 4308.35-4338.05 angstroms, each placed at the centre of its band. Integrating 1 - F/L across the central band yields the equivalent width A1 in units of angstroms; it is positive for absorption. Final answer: 3.6 angstroms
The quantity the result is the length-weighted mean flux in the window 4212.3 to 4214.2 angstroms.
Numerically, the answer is 26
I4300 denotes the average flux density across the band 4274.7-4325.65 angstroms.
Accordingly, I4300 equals 22.6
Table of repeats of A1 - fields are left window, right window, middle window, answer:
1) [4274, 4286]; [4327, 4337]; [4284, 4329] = 5.72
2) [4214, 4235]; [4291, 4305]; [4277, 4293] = -2.38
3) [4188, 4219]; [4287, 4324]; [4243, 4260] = -1.56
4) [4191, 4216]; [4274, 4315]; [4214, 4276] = -3.18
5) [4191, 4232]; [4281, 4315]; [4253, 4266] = -1.52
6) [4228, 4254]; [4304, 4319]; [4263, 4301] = 0.46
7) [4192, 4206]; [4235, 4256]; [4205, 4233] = 0.17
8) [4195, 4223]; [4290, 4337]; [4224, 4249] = -0.49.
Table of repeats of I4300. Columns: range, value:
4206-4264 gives 24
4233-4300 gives 23.8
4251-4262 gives 23.4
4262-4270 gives 26.3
